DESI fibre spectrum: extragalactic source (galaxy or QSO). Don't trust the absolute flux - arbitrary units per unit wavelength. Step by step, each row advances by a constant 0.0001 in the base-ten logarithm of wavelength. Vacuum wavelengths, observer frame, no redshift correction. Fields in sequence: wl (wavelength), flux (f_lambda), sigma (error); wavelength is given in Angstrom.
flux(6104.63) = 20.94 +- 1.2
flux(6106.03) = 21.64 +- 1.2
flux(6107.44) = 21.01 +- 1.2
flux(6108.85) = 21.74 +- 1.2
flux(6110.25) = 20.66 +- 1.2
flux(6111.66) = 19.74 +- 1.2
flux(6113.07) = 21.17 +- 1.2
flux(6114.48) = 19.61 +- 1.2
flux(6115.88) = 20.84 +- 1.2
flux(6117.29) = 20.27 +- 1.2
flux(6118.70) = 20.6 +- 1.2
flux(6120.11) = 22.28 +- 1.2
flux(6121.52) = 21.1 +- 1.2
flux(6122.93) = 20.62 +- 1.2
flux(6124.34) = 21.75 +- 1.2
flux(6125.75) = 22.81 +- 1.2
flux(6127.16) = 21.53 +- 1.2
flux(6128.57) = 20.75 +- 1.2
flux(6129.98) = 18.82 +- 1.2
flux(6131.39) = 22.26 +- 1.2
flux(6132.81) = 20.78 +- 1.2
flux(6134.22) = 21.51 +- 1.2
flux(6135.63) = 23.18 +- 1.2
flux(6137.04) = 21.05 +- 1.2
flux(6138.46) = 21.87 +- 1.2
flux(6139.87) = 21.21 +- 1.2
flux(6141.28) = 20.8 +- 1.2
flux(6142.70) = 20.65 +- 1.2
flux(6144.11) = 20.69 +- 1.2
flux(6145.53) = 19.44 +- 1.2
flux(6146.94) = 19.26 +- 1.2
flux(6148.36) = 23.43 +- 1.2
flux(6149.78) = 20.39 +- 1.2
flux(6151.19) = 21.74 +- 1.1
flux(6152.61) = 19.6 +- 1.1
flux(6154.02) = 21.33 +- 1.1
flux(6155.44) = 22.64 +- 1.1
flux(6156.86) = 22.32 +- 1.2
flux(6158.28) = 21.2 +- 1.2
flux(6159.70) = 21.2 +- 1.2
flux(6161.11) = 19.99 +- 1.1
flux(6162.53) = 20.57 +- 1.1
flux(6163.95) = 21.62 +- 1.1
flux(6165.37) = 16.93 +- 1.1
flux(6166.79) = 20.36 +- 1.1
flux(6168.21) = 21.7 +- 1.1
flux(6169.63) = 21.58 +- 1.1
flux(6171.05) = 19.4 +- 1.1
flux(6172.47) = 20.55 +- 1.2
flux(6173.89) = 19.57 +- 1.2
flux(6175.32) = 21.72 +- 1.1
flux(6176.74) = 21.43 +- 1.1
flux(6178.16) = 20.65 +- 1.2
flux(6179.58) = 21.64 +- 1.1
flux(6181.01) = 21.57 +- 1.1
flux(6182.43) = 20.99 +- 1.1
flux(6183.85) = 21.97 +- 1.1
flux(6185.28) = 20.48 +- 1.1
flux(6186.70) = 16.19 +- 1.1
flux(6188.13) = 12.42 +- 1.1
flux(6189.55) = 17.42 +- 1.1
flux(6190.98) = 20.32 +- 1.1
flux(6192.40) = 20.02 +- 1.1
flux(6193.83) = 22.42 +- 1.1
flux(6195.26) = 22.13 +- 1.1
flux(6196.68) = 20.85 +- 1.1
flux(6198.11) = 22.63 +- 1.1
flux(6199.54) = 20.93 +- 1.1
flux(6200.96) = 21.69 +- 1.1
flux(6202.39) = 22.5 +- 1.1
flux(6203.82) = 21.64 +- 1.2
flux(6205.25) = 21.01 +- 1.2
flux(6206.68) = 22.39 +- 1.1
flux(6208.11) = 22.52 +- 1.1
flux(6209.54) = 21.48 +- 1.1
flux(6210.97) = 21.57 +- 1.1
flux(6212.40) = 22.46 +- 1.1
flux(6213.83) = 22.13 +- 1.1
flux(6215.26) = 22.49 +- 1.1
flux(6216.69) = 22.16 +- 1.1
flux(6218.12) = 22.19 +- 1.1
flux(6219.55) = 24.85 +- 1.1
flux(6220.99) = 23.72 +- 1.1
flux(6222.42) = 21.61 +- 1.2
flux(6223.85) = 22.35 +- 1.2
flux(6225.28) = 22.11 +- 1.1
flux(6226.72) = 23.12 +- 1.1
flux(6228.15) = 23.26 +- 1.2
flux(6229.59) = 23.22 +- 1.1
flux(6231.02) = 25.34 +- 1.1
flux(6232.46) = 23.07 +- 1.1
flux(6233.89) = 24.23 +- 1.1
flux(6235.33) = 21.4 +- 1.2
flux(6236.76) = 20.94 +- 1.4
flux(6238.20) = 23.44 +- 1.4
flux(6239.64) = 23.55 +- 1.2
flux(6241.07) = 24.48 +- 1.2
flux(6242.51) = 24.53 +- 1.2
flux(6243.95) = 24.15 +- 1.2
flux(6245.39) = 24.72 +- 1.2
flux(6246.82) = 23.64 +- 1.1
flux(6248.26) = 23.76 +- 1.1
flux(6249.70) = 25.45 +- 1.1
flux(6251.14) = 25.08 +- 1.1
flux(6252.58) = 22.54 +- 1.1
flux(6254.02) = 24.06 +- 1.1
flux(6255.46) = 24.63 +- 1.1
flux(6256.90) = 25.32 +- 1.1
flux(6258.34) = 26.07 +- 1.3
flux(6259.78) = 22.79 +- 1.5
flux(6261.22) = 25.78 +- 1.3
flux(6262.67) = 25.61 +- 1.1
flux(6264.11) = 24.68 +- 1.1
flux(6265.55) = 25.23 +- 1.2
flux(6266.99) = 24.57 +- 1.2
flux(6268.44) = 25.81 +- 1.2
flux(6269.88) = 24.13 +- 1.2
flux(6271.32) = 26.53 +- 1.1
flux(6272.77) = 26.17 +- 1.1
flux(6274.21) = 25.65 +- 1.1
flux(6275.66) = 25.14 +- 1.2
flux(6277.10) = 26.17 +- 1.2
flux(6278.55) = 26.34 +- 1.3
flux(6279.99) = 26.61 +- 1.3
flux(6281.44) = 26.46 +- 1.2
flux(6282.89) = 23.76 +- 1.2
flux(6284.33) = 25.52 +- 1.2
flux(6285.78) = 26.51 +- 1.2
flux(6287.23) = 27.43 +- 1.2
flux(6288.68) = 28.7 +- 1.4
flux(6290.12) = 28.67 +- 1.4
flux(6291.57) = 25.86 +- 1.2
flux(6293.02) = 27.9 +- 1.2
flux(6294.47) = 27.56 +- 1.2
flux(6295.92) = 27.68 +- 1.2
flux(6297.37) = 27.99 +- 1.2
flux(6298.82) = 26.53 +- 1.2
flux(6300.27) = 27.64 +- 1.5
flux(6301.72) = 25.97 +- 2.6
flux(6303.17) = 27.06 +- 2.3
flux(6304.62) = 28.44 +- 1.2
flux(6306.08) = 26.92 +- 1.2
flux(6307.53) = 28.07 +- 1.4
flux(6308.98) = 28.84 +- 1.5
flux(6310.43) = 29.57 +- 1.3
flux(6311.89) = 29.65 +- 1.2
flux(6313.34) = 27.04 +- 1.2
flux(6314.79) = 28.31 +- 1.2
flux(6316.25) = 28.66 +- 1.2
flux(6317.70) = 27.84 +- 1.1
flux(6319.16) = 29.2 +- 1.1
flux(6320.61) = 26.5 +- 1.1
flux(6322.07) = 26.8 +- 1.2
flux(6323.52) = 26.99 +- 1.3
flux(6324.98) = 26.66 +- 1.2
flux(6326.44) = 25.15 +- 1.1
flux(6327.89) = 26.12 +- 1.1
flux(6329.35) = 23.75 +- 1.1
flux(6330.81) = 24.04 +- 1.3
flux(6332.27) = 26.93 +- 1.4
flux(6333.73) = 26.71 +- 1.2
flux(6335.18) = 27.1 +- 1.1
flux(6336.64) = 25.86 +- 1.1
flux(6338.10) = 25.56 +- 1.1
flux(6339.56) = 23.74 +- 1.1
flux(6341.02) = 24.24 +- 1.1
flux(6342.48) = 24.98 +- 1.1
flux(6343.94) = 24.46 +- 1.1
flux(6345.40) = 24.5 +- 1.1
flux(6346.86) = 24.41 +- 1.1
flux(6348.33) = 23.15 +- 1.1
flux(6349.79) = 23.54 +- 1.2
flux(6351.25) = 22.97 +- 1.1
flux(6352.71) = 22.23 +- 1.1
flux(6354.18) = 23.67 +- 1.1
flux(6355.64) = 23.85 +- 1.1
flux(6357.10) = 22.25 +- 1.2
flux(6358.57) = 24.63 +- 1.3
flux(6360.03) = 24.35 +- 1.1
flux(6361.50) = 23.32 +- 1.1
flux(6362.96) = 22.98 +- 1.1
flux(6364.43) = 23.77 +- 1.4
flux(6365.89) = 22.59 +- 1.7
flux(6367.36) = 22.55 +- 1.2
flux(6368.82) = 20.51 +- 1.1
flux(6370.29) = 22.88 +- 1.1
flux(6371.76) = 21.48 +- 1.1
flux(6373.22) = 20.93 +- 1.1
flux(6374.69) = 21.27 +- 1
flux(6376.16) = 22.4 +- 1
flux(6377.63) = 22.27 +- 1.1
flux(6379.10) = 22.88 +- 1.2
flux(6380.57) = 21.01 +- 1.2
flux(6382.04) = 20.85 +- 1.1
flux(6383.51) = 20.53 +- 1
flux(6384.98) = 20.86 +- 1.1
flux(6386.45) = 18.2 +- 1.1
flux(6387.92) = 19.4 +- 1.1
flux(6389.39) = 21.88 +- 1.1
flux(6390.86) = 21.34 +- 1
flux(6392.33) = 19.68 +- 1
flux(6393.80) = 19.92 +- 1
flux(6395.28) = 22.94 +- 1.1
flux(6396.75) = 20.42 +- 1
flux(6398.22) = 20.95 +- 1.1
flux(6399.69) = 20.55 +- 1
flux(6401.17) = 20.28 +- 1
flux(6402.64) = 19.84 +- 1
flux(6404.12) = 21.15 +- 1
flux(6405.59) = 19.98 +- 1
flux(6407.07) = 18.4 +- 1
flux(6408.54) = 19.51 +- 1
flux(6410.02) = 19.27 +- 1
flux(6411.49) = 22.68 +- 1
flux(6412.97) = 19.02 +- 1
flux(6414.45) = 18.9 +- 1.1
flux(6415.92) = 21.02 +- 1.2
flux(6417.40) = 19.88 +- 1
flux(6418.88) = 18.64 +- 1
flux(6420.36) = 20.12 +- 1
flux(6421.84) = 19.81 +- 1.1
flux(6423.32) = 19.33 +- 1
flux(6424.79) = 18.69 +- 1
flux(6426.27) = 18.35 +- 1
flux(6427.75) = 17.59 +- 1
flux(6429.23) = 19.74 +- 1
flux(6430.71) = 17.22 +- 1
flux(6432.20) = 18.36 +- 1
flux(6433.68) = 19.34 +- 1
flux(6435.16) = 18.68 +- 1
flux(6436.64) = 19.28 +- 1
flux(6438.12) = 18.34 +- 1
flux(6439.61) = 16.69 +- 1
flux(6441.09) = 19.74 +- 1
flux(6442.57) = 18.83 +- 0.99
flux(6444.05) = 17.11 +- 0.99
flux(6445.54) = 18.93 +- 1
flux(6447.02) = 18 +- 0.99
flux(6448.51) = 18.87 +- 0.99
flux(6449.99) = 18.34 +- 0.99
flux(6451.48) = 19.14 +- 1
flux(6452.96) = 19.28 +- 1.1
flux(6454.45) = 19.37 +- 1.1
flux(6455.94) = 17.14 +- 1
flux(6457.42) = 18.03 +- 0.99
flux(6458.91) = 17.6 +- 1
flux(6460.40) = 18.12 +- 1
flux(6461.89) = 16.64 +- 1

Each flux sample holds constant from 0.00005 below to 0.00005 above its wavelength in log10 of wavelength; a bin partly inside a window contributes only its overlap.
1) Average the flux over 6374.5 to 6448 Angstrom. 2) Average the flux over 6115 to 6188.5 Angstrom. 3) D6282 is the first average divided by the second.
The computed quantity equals 0.95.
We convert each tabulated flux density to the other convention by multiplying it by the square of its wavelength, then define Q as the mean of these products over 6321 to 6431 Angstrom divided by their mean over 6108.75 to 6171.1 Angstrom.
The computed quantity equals 1.14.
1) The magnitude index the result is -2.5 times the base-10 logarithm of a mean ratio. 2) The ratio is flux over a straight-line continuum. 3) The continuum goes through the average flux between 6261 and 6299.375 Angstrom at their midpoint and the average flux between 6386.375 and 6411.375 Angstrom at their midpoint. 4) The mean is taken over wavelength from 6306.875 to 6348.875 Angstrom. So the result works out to -0.107 mag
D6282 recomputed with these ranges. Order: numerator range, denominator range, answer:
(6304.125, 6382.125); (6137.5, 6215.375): 1.19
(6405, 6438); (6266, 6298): 0.73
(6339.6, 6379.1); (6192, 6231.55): 1.03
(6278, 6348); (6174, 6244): 1.22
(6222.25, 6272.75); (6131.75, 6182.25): 1.15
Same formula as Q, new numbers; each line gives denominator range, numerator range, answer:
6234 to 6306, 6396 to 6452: 0.79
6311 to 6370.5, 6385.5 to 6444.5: 0.80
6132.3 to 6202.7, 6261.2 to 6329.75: 1.35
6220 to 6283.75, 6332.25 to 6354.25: 1.04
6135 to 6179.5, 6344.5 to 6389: 1.14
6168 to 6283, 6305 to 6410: 1.07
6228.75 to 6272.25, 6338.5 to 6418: 0.93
